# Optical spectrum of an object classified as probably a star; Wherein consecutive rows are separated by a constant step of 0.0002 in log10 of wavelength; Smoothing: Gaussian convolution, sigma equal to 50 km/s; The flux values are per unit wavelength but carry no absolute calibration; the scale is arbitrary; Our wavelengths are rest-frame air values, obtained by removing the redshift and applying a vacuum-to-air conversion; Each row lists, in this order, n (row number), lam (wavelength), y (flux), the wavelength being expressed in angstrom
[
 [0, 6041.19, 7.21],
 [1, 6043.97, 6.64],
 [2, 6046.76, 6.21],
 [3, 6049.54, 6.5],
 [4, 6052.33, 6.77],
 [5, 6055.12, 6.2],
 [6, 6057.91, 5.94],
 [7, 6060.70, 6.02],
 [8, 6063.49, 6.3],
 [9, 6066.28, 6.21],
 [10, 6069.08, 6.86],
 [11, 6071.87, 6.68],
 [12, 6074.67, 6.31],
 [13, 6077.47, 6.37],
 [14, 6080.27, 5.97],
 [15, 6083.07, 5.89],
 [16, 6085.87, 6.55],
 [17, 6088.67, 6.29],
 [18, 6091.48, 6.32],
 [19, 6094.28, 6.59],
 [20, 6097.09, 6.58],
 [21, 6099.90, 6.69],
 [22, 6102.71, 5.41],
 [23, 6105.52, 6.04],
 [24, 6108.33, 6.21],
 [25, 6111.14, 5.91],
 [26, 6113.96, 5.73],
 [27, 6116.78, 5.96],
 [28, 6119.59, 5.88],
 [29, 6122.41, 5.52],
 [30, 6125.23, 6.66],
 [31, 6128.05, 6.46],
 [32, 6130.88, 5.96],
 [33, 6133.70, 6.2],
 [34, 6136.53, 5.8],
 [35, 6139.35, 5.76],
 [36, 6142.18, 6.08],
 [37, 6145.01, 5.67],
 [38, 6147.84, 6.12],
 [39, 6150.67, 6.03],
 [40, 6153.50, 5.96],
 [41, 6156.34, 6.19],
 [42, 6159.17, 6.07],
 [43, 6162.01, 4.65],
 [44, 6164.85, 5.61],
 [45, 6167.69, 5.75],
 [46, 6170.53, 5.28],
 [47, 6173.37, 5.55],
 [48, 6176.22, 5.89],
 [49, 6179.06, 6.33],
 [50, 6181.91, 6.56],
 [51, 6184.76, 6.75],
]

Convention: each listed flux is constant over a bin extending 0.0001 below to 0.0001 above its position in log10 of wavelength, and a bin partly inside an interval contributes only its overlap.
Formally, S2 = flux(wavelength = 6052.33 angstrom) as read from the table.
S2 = 6.77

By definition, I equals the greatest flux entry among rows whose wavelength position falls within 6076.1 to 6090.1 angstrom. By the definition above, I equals 6.55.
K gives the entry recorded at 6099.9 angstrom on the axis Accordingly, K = 6.69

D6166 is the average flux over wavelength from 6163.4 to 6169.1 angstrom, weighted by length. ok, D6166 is 5.67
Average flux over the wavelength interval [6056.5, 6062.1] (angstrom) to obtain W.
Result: 5.98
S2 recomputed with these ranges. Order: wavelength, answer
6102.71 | 5.41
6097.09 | 6.58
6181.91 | 6.56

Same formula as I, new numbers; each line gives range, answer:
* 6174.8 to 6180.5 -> 6.33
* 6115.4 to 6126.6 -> 6.66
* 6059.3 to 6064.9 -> 6.3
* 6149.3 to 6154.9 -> 6.03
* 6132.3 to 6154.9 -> 6.2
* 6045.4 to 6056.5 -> 6.77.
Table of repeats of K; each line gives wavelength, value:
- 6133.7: 6.2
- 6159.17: 6.07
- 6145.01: 5.67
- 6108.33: 6.21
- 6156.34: 6.19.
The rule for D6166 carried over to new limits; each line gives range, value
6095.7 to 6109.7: 6.19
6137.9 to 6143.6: 5.92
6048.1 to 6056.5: 6.49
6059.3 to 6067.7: 6.18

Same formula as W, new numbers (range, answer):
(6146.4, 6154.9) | 6.04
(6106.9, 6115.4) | 5.95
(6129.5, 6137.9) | 5.99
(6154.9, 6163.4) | 5.64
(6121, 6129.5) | 6.21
